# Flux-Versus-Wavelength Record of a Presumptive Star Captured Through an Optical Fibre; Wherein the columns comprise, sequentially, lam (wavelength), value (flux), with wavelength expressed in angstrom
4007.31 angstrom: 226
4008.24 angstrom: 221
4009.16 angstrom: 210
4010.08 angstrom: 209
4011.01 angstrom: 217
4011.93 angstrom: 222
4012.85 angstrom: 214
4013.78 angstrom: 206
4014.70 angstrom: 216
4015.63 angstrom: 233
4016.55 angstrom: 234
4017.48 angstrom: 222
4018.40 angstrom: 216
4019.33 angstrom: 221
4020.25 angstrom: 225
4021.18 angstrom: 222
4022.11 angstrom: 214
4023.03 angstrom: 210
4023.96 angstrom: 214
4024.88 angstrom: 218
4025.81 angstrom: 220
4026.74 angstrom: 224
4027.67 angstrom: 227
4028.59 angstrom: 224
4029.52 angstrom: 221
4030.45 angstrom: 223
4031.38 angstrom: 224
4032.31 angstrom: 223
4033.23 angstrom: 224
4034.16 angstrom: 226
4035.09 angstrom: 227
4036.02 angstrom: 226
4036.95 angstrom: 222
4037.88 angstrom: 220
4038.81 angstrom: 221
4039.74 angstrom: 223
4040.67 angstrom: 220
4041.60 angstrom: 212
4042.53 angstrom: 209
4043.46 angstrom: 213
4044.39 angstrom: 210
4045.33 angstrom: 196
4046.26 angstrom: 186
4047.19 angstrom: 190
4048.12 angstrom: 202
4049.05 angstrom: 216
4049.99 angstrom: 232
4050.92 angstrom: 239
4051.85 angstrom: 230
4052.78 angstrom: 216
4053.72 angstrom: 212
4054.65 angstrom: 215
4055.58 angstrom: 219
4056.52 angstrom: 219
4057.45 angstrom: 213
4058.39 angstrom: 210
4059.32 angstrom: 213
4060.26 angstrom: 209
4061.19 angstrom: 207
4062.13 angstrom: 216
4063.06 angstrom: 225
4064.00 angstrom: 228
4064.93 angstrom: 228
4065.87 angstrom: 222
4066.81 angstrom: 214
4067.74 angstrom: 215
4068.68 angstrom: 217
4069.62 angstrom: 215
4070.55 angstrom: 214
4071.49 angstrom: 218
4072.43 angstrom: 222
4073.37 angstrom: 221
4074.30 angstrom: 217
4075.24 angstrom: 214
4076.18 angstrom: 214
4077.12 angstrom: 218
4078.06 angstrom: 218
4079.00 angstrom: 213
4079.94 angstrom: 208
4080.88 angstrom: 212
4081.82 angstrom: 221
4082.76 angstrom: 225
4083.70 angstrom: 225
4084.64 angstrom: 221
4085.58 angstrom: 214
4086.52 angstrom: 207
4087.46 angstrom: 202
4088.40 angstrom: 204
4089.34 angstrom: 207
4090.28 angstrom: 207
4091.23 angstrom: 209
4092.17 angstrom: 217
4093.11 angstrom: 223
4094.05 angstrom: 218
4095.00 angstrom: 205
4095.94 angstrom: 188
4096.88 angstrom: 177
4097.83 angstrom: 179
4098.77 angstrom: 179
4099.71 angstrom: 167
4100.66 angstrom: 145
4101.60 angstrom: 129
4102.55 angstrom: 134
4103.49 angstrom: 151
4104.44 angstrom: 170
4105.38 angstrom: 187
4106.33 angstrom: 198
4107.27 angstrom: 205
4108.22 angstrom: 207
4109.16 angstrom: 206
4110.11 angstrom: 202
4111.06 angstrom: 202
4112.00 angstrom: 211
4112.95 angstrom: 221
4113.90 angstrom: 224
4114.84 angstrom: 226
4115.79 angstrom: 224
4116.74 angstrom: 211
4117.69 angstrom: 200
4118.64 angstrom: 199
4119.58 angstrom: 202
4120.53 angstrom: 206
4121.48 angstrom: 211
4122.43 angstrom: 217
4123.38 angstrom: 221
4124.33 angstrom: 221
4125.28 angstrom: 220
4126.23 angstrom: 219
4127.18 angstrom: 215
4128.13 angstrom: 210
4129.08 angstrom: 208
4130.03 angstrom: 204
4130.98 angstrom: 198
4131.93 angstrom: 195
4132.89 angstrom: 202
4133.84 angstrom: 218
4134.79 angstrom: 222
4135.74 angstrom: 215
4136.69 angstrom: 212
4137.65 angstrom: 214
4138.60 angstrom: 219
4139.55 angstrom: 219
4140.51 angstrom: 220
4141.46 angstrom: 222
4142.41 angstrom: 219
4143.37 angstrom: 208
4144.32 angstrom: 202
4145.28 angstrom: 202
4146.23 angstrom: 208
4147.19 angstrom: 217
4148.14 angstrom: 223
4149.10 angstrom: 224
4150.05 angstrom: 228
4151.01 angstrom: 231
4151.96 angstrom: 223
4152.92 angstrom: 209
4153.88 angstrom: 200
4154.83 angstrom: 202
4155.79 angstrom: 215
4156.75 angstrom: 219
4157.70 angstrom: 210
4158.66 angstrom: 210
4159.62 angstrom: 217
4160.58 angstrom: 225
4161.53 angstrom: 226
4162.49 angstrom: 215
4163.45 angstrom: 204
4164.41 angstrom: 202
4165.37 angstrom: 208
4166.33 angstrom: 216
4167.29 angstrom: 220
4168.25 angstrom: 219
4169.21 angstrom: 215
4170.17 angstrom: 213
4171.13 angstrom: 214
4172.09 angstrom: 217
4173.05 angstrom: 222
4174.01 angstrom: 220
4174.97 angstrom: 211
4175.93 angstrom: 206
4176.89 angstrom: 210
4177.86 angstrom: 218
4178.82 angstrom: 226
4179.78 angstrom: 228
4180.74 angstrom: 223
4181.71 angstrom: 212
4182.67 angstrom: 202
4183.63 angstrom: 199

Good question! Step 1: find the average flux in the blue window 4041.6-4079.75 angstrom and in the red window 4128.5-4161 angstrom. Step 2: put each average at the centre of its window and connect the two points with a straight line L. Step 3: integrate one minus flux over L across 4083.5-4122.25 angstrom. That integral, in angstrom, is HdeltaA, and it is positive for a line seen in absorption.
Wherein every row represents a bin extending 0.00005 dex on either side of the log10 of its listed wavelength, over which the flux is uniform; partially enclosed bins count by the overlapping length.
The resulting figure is 2.9 angstrom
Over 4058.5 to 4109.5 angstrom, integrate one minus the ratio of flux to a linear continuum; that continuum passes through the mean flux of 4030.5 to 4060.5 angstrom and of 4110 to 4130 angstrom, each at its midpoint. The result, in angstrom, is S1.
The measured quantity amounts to 2.48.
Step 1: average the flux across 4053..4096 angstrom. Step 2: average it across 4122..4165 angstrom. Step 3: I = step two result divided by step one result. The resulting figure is 1.00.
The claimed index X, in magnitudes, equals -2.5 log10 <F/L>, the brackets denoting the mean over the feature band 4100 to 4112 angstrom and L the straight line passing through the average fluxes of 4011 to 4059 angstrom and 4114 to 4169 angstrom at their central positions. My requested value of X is 0.20 mag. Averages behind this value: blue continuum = 218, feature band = 179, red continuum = 214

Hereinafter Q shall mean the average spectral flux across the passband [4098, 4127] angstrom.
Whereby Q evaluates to 197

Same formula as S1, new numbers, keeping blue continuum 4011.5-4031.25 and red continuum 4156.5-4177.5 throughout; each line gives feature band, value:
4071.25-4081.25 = 0.1 angstrom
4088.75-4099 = 0.8 angstrom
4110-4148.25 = 0.6 angstrom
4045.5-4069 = 0.4 angstrom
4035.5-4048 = 0.5 angstrom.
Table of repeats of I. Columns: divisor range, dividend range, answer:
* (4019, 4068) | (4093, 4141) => 0.93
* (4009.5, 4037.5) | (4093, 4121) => 0.87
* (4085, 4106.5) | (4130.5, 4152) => 1.14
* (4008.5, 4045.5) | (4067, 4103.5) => 0.93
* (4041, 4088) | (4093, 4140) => 0.93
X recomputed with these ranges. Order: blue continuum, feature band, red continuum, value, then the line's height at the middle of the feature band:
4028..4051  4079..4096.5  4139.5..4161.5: 0.023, 216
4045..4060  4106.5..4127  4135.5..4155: 0.013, 215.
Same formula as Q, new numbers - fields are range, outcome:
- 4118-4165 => 213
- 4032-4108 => 208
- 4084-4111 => 192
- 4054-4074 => 217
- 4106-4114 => 208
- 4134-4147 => 214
